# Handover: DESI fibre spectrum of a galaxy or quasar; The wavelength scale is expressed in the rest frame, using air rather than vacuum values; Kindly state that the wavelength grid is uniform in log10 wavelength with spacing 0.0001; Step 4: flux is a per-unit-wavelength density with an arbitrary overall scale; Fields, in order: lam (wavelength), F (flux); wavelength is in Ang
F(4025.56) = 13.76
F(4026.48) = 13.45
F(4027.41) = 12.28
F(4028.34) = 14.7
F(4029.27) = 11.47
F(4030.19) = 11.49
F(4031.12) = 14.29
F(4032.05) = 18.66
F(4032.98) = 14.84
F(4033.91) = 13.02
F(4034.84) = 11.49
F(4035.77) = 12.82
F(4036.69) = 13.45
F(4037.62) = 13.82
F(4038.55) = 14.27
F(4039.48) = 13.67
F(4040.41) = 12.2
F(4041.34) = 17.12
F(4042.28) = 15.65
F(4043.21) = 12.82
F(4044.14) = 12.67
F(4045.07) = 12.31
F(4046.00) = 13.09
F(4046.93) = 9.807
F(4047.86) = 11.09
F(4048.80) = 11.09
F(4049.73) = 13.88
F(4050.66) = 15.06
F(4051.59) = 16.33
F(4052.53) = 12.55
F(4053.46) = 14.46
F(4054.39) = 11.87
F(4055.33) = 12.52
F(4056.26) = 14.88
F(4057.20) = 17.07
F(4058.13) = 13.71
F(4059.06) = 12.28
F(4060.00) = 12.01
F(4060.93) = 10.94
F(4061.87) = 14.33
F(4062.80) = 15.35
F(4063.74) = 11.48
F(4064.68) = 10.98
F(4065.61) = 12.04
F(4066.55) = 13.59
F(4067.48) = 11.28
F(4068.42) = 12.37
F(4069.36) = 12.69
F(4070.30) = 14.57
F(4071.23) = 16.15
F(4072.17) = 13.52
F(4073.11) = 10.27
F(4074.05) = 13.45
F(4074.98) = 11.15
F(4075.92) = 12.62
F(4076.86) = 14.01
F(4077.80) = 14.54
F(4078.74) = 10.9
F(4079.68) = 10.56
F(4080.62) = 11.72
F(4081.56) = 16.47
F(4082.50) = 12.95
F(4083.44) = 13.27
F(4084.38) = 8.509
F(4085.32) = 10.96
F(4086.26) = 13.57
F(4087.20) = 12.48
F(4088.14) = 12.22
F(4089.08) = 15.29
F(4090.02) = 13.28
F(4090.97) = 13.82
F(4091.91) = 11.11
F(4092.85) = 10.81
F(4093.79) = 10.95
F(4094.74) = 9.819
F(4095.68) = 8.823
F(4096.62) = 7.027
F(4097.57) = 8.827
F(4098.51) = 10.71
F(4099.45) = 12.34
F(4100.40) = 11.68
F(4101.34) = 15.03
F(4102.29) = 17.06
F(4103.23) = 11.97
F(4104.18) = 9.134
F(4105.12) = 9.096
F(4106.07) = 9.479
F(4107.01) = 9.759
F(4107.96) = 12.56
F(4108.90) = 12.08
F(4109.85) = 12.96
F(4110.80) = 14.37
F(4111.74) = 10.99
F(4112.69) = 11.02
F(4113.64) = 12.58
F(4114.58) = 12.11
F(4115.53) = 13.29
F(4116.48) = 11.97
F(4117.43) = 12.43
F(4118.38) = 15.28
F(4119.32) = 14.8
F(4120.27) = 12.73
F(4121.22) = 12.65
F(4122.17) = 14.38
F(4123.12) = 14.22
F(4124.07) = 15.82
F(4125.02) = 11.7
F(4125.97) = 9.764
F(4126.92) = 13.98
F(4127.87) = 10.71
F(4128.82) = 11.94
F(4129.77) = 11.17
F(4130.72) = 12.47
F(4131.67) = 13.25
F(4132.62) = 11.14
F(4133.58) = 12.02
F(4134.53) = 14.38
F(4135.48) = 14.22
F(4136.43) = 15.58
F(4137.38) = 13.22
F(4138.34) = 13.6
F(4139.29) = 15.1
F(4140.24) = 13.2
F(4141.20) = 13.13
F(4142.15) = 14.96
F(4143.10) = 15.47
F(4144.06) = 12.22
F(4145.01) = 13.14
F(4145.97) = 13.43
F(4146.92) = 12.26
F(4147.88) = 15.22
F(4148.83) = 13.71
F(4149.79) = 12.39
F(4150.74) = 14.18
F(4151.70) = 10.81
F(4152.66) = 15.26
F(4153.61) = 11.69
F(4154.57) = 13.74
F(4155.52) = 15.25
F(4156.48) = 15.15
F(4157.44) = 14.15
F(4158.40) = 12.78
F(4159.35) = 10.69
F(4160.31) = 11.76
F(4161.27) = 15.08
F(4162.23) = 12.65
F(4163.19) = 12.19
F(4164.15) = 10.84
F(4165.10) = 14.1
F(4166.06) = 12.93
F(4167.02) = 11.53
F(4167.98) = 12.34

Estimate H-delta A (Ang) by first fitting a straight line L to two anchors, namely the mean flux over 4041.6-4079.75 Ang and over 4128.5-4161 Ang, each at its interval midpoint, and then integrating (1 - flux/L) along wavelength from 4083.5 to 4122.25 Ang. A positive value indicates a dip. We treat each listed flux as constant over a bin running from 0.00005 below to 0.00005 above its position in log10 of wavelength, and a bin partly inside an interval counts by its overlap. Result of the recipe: 3.6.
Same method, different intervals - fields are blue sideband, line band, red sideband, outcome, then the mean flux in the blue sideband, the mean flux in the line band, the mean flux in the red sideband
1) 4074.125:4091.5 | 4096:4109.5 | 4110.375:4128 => 1.7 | 12.7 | 11.2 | 12.9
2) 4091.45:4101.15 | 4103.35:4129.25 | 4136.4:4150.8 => -1.1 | 10.4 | 12.3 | 13.7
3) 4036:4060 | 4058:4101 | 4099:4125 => 2.9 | 13.5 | 12.2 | 12.6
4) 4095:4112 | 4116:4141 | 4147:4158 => -1.2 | 11.3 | 13.1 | 13.7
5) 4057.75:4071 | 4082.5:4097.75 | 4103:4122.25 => 1.3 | 12.7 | 11.4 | 12.1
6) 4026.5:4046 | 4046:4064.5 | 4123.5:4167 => 0.5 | 13.6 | 13.2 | 13.2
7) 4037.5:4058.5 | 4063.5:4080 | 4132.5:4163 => 1.1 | 13.6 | 12.6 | 13.5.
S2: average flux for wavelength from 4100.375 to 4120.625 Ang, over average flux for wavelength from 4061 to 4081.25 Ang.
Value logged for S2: 1.0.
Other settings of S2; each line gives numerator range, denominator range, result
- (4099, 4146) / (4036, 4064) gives 0.96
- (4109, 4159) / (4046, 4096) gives 1.04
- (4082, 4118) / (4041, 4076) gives 0.90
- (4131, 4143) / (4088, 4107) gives 1.20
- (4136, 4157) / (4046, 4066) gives 1.05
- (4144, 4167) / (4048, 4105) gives 1.05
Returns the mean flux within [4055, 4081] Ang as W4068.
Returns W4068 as 12.9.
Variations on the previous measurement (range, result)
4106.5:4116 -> 12.2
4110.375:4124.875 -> 13.2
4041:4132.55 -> 12.5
